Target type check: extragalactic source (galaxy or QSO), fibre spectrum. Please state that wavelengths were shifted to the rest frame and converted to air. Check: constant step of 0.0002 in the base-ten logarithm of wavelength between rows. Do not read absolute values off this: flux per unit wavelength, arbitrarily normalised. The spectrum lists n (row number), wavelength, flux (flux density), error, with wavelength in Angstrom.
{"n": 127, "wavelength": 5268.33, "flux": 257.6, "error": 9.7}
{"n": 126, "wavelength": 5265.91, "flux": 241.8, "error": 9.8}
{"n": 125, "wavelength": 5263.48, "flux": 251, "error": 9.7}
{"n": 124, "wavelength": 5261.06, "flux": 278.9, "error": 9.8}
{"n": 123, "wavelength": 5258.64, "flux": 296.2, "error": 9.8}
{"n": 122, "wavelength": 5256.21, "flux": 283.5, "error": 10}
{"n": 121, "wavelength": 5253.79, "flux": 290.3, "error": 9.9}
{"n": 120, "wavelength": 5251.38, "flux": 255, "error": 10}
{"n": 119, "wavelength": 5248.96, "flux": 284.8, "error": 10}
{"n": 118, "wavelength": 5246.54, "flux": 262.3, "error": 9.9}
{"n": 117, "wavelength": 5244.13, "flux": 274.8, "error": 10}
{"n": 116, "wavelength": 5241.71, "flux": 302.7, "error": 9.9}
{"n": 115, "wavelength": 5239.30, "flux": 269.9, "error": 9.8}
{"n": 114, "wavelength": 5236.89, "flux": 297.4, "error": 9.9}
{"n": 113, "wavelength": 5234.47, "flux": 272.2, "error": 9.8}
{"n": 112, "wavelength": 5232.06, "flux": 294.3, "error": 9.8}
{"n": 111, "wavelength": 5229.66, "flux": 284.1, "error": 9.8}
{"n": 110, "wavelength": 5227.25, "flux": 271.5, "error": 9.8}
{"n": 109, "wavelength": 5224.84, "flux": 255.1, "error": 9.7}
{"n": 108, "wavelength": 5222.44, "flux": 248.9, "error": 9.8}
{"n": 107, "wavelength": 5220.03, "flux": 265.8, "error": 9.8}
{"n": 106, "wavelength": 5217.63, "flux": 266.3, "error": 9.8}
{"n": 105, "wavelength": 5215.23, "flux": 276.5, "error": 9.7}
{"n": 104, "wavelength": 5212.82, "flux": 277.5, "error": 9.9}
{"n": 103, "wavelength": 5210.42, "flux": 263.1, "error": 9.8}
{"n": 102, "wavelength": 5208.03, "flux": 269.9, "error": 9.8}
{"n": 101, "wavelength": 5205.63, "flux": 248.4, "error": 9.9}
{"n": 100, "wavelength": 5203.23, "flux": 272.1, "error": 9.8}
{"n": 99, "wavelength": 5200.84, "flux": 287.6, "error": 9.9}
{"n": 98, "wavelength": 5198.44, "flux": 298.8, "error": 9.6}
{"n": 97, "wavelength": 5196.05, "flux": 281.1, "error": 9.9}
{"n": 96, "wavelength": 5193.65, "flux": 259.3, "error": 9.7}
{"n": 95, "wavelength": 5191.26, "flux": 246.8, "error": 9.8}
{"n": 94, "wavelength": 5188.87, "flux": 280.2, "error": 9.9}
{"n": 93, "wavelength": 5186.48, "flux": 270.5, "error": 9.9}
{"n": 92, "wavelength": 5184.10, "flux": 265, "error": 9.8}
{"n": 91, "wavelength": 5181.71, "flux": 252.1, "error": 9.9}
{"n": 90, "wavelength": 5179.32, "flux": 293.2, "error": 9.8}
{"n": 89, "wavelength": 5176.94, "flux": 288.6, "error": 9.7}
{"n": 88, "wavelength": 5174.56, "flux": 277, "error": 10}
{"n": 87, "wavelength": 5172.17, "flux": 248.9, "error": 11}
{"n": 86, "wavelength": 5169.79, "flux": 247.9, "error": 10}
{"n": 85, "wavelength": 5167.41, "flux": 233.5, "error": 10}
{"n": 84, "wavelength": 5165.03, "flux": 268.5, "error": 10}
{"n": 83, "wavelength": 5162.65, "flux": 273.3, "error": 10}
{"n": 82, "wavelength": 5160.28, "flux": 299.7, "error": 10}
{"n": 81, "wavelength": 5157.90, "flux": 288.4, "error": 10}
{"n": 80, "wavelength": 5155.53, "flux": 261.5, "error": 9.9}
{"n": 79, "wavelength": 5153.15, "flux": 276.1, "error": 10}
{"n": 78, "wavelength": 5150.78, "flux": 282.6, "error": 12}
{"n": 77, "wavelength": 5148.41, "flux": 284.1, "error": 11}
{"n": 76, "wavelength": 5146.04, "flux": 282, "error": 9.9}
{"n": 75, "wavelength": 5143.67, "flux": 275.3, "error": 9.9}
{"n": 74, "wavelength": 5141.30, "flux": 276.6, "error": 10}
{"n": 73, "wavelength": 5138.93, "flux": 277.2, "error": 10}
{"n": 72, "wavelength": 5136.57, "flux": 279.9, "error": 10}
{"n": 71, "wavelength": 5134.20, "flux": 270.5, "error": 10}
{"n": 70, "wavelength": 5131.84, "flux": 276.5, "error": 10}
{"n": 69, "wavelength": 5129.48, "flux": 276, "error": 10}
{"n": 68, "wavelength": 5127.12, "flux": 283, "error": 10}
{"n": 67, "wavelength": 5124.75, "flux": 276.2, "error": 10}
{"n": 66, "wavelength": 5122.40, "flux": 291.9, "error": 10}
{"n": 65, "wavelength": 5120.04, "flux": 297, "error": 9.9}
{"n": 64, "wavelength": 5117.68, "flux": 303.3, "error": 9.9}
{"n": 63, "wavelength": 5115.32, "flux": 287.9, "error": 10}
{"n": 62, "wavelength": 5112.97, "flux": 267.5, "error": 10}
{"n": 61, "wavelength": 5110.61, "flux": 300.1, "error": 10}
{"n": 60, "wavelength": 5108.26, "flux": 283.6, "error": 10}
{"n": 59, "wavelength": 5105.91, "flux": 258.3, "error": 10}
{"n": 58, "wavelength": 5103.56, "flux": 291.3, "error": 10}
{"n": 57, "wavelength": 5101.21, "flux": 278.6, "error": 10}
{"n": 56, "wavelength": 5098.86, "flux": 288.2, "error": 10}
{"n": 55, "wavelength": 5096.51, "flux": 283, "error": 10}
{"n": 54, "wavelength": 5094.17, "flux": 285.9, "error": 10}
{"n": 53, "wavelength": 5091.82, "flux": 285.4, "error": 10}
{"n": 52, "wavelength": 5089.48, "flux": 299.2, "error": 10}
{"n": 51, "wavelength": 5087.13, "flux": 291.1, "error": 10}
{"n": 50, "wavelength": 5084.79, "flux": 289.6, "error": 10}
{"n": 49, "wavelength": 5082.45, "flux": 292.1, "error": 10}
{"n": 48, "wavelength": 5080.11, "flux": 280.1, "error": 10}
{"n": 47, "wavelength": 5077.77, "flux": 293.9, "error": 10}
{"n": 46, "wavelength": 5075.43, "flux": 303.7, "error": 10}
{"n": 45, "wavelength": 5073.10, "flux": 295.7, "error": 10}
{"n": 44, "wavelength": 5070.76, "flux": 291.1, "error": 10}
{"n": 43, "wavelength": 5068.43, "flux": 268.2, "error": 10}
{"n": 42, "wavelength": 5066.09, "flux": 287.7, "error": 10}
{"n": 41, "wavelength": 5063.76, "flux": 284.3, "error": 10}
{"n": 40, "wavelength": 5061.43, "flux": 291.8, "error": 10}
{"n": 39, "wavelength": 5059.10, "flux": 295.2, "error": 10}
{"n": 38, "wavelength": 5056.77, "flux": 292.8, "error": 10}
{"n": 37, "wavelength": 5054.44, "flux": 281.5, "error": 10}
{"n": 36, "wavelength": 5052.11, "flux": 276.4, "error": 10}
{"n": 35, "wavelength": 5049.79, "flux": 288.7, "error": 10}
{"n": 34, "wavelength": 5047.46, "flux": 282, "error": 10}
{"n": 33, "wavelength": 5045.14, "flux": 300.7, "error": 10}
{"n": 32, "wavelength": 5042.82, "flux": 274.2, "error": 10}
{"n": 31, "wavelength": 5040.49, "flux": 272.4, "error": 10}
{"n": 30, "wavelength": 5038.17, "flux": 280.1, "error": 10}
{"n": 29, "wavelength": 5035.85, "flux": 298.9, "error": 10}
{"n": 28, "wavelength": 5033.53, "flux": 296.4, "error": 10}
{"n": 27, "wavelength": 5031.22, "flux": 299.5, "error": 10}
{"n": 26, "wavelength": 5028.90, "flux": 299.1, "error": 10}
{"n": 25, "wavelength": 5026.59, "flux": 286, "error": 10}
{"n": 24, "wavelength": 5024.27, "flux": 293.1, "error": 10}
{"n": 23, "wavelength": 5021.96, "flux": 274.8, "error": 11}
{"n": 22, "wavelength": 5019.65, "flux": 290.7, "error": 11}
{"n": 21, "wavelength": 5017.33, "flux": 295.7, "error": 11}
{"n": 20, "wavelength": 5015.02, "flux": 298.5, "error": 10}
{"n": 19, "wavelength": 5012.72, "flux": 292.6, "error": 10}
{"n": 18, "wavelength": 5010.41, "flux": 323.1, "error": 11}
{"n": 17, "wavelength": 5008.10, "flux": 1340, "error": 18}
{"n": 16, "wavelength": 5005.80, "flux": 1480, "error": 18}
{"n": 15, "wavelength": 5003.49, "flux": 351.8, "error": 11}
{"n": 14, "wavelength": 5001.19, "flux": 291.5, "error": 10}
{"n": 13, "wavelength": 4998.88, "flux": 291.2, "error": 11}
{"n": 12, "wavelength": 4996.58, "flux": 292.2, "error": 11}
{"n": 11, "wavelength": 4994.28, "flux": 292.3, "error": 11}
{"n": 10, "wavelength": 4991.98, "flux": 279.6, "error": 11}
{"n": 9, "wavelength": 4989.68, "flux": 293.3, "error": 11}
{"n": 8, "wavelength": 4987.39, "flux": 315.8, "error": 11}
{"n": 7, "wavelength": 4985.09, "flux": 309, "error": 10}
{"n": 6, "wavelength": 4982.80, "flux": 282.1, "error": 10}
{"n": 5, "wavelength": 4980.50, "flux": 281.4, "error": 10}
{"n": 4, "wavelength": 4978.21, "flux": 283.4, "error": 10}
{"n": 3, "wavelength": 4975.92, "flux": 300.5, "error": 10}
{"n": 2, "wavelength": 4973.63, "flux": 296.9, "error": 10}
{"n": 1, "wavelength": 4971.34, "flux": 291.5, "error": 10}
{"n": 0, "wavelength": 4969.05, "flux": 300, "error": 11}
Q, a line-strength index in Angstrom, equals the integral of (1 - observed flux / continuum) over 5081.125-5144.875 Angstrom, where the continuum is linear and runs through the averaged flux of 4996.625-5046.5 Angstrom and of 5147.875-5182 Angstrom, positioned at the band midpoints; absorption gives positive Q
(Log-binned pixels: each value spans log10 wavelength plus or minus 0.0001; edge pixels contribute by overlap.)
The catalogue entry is 6.7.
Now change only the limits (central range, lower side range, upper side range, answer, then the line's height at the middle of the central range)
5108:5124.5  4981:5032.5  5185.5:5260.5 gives 2.2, 335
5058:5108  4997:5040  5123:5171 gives 8.3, 345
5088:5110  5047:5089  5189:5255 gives 0.1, 285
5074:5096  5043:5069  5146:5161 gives -0.5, 285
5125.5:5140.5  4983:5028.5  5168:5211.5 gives 1.7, 313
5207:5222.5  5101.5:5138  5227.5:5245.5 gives 0.9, 284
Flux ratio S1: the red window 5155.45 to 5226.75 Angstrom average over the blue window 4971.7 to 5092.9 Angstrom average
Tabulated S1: 0.80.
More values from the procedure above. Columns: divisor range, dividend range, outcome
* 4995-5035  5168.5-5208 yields 0.63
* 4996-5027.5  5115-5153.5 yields 0.61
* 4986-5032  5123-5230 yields 0.66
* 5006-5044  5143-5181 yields 0.71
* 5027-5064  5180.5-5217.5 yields 0.94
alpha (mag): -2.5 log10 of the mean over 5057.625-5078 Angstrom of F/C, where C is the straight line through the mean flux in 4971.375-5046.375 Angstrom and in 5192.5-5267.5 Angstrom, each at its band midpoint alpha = 0.17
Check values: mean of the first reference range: 363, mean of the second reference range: 273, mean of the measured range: 290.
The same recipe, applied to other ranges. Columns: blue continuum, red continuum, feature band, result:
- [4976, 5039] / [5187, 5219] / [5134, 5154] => 0.092 mag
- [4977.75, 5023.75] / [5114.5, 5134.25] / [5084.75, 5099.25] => 0.103 mag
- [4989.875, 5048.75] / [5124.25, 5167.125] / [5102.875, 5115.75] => 0.097 mag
